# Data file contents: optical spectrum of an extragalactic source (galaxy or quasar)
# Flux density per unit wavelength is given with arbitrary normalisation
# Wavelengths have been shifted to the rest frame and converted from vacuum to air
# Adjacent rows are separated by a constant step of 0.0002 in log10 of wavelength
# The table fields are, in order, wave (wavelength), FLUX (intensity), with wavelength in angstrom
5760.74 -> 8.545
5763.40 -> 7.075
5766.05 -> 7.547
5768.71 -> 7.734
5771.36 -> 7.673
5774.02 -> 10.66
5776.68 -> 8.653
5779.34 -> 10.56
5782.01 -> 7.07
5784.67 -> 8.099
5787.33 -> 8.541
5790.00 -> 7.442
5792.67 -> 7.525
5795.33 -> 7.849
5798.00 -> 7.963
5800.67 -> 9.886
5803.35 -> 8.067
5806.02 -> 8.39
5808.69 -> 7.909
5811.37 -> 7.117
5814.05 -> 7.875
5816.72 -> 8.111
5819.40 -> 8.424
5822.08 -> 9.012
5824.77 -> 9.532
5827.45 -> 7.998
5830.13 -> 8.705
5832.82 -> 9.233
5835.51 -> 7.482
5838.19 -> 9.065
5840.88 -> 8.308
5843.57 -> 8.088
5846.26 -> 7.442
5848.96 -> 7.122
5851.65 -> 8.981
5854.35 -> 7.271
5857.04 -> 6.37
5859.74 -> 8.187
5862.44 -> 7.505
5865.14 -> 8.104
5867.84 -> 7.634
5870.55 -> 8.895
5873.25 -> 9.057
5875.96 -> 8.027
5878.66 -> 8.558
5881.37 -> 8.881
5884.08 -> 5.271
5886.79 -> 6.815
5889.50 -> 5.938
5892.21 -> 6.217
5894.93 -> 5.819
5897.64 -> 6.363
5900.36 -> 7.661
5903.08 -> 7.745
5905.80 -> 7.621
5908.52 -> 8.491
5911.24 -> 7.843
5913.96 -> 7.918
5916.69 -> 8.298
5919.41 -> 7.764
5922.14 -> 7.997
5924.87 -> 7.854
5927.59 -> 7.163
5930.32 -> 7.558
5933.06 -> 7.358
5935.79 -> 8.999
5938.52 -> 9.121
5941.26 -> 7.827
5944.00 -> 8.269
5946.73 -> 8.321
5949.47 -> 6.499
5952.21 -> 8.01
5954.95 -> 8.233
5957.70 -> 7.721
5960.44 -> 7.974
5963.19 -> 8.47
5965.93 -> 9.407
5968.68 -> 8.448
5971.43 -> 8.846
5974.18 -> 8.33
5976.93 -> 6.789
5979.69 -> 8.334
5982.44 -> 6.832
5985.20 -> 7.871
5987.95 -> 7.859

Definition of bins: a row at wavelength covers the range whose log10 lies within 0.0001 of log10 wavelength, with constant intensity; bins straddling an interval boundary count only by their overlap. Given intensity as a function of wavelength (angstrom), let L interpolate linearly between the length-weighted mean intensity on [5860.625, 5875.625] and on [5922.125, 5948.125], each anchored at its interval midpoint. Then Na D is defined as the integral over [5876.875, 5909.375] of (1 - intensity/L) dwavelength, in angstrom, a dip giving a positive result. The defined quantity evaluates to 4.2 angstrom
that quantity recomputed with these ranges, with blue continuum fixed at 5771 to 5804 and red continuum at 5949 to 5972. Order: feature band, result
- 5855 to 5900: 5.36 angstrom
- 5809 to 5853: 0.78 angstrom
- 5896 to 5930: 2.42 angstrom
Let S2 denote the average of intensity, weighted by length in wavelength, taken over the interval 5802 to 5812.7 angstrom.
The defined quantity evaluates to 7.87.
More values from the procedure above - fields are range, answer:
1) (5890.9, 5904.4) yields 6.76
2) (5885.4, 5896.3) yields 6.2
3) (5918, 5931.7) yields 7.67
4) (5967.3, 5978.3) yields 8.1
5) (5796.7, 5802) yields 8.93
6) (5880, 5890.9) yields 6.73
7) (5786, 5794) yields 7.84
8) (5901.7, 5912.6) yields 7.92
